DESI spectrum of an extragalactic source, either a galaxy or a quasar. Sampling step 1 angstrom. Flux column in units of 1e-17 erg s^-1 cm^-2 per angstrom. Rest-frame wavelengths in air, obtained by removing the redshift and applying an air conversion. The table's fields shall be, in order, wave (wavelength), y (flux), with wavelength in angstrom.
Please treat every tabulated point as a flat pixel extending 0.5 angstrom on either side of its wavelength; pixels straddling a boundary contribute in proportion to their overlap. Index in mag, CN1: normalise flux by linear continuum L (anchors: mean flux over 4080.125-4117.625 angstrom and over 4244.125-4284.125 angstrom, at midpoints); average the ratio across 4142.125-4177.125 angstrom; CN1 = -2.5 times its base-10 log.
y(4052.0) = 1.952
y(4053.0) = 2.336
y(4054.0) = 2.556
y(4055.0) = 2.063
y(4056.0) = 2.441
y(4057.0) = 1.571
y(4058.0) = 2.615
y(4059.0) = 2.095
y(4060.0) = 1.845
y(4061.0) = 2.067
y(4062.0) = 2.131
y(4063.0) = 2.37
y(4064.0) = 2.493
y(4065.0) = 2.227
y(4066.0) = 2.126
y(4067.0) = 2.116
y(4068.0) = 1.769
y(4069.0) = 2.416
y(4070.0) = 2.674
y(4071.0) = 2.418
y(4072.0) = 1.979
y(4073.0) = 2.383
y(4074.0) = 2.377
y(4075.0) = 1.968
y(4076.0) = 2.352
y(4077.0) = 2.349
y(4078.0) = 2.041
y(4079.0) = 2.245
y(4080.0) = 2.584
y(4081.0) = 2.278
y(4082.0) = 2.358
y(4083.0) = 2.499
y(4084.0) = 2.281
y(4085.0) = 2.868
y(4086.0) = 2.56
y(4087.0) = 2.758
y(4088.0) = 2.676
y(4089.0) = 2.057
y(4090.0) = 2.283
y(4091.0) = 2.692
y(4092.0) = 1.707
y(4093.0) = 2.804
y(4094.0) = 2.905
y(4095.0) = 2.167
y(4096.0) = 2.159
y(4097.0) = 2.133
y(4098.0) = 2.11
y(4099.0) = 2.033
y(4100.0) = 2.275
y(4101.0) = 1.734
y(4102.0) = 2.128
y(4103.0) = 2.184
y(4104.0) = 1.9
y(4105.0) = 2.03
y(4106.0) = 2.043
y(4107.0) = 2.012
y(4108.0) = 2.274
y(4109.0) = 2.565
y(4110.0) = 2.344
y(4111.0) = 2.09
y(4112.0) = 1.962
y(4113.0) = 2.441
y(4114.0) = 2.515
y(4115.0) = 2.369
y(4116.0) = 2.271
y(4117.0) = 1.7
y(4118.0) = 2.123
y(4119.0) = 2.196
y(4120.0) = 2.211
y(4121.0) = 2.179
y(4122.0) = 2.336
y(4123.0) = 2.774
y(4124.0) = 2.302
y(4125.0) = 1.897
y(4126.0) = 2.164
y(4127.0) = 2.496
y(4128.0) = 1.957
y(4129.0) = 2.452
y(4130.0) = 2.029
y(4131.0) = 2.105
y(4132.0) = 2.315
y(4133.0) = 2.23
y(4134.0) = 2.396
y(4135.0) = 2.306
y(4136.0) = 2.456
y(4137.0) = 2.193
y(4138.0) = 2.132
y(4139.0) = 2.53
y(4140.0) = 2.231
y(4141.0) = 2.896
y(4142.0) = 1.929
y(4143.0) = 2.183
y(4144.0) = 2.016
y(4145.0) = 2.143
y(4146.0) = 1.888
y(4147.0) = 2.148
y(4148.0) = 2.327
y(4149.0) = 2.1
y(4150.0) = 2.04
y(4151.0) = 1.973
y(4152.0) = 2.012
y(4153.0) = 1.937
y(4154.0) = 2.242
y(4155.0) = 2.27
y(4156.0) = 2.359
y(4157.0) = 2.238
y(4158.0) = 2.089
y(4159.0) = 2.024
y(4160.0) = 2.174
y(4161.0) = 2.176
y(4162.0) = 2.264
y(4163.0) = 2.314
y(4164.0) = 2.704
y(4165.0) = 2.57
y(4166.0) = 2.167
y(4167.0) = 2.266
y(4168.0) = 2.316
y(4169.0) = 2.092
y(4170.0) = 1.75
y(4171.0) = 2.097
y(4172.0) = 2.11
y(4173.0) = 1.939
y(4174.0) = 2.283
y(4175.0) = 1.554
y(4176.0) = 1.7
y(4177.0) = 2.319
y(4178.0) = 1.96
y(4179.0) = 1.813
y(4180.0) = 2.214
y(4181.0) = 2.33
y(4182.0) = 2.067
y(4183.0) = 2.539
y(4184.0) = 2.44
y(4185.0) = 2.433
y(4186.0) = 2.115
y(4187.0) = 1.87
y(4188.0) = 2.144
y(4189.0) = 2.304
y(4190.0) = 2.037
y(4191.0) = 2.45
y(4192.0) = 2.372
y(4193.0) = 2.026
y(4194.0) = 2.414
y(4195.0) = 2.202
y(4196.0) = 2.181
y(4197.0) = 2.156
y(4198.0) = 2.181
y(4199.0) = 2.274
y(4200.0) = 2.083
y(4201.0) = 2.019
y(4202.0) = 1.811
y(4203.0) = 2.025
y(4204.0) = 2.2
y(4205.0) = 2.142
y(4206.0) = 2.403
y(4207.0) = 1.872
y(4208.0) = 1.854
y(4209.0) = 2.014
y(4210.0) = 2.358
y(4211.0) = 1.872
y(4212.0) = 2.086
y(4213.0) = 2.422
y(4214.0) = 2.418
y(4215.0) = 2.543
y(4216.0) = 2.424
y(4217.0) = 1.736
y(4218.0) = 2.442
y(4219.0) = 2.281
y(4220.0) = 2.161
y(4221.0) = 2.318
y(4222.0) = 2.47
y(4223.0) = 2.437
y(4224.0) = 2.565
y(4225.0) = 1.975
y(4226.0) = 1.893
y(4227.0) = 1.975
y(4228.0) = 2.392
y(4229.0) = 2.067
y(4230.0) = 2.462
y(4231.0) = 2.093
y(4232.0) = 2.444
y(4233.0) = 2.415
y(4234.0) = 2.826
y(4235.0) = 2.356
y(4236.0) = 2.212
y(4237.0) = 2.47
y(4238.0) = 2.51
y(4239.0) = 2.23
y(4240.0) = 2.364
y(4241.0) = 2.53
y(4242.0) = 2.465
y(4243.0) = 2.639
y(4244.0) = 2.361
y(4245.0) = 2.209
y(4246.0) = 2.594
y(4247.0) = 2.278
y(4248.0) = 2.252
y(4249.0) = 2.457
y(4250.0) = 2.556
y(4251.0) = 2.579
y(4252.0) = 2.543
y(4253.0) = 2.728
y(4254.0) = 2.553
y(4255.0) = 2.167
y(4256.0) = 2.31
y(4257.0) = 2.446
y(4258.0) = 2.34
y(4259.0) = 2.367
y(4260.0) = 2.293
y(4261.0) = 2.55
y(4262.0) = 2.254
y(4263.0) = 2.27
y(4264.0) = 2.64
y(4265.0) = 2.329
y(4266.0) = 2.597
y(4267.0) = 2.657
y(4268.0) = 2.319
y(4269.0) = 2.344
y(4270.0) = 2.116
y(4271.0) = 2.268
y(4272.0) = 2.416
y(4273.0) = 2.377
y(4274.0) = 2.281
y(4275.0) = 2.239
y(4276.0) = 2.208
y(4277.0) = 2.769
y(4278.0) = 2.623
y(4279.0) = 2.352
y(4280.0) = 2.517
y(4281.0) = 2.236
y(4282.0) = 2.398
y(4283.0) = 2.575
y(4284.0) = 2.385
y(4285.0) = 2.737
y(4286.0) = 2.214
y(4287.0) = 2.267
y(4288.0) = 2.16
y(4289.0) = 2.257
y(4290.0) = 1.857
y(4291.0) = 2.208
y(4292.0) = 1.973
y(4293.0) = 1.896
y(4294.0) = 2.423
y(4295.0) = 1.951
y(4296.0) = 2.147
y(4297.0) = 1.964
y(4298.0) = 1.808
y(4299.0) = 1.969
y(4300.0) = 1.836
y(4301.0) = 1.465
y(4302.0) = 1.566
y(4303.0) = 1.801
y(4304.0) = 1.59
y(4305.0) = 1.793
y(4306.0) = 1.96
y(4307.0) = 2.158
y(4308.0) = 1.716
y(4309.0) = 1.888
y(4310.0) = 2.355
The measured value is 0.09 mag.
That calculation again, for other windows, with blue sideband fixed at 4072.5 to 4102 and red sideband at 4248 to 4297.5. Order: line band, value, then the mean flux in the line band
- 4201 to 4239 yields 0.05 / 2.24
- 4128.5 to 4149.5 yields 0.05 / 2.24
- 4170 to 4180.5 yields 0.18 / 1.99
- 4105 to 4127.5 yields 0.05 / 2.23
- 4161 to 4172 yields 0.04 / 2.24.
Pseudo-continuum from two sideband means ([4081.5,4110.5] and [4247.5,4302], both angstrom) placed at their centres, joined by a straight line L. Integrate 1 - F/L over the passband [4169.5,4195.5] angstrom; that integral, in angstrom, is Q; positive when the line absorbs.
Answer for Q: 1.8 angstrom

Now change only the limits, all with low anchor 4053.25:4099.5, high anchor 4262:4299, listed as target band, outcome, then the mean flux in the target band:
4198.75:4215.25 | 1.2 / 2.13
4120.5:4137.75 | 0.2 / 2.27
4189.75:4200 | 0.3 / 2.23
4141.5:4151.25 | 0.9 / 2.08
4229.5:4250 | -1.0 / 2.41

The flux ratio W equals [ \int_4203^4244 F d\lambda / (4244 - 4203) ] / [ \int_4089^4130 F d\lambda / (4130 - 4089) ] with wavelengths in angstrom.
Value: 1.0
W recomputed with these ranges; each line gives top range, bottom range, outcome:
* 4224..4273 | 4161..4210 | 1.10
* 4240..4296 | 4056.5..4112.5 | 1.05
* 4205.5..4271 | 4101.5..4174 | 1.06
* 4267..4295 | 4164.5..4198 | 1.07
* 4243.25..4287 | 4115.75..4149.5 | 1.08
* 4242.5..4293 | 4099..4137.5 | 1.08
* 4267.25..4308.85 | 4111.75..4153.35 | 0.97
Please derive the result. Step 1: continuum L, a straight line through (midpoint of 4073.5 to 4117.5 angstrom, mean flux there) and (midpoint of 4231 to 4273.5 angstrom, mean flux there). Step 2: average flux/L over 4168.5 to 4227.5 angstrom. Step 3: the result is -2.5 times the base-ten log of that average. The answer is 0.10 mag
